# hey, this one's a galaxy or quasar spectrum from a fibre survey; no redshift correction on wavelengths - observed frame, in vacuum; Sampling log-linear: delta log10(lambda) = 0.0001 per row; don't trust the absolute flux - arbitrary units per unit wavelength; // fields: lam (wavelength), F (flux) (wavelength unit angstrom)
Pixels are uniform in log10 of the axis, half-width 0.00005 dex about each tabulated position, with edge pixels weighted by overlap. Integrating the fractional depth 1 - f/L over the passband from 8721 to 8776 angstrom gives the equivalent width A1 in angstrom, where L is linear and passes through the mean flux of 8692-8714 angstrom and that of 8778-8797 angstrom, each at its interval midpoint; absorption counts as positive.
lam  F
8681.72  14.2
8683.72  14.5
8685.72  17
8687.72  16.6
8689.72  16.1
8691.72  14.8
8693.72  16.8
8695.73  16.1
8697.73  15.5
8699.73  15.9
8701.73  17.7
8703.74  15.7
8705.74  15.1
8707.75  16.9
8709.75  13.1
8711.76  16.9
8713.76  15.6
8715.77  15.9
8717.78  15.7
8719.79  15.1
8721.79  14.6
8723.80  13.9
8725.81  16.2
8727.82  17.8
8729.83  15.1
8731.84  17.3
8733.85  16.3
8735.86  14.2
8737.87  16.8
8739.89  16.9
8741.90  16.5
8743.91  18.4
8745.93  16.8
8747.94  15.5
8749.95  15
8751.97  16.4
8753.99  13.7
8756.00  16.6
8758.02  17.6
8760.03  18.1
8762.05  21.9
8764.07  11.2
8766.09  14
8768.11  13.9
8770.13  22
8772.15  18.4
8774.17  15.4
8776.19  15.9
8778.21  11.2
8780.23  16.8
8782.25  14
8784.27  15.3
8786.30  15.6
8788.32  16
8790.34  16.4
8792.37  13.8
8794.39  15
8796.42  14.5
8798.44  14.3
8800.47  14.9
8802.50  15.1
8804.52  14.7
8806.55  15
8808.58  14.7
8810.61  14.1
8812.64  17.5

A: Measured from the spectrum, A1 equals -3.2 angstrom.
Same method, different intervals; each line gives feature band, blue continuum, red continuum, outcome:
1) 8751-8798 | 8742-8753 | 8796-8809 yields -0.56 angstrom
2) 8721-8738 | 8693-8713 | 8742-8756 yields 0.26 angstrom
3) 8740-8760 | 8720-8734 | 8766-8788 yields -0.76 angstrom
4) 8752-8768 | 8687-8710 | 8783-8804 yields -0.69 angstrom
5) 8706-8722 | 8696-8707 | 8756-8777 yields 0.66 angstrom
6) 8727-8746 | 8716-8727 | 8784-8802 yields -1.77 angstrom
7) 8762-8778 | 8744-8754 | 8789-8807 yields -0.55 angstrom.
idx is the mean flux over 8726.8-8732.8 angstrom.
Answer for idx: 16.7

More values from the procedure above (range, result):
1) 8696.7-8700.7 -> 15.7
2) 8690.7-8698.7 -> 15.8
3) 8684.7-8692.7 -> 16.1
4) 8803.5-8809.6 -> 14.8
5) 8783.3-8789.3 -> 15.6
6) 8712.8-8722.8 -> 15.4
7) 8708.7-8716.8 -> 15.4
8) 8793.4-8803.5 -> 14.7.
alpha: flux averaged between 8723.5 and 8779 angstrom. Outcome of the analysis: 16.2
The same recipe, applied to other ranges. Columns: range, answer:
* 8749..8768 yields 15.9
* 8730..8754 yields 16.2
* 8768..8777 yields 17.5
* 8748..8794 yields 15.9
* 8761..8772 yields 16.7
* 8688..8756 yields 15.9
